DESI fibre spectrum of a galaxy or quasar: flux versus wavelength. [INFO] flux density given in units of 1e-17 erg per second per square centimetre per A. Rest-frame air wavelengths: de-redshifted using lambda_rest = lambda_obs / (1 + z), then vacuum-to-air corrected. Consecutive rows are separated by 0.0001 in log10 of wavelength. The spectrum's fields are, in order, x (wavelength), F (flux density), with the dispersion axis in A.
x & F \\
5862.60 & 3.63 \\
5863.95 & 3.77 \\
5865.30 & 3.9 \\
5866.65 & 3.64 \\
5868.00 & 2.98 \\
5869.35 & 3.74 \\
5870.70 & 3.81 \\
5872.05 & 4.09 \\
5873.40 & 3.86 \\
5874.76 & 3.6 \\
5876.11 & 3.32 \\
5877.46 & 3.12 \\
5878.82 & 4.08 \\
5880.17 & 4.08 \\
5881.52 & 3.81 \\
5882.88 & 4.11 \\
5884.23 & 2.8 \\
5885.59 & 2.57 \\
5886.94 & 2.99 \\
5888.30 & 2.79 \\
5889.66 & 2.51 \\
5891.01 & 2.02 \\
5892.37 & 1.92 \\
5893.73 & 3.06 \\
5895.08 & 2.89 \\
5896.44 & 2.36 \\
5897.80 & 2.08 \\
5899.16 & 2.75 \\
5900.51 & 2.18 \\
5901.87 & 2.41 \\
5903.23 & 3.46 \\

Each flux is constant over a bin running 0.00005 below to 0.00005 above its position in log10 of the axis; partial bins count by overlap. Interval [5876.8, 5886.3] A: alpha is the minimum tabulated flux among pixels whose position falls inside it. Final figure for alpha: 2.57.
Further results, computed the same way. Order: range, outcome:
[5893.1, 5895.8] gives 2.89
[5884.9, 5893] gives 1.92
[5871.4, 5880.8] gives 3.12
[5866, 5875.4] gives 2.98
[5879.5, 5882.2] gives 3.81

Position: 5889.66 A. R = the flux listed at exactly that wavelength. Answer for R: 2.51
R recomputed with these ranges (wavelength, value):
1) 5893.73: 3.06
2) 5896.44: 2.36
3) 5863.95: 3.77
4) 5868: 2.98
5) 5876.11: 3.32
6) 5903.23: 3.46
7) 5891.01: 2.02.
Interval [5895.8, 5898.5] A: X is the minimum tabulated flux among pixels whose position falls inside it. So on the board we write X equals 2.08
